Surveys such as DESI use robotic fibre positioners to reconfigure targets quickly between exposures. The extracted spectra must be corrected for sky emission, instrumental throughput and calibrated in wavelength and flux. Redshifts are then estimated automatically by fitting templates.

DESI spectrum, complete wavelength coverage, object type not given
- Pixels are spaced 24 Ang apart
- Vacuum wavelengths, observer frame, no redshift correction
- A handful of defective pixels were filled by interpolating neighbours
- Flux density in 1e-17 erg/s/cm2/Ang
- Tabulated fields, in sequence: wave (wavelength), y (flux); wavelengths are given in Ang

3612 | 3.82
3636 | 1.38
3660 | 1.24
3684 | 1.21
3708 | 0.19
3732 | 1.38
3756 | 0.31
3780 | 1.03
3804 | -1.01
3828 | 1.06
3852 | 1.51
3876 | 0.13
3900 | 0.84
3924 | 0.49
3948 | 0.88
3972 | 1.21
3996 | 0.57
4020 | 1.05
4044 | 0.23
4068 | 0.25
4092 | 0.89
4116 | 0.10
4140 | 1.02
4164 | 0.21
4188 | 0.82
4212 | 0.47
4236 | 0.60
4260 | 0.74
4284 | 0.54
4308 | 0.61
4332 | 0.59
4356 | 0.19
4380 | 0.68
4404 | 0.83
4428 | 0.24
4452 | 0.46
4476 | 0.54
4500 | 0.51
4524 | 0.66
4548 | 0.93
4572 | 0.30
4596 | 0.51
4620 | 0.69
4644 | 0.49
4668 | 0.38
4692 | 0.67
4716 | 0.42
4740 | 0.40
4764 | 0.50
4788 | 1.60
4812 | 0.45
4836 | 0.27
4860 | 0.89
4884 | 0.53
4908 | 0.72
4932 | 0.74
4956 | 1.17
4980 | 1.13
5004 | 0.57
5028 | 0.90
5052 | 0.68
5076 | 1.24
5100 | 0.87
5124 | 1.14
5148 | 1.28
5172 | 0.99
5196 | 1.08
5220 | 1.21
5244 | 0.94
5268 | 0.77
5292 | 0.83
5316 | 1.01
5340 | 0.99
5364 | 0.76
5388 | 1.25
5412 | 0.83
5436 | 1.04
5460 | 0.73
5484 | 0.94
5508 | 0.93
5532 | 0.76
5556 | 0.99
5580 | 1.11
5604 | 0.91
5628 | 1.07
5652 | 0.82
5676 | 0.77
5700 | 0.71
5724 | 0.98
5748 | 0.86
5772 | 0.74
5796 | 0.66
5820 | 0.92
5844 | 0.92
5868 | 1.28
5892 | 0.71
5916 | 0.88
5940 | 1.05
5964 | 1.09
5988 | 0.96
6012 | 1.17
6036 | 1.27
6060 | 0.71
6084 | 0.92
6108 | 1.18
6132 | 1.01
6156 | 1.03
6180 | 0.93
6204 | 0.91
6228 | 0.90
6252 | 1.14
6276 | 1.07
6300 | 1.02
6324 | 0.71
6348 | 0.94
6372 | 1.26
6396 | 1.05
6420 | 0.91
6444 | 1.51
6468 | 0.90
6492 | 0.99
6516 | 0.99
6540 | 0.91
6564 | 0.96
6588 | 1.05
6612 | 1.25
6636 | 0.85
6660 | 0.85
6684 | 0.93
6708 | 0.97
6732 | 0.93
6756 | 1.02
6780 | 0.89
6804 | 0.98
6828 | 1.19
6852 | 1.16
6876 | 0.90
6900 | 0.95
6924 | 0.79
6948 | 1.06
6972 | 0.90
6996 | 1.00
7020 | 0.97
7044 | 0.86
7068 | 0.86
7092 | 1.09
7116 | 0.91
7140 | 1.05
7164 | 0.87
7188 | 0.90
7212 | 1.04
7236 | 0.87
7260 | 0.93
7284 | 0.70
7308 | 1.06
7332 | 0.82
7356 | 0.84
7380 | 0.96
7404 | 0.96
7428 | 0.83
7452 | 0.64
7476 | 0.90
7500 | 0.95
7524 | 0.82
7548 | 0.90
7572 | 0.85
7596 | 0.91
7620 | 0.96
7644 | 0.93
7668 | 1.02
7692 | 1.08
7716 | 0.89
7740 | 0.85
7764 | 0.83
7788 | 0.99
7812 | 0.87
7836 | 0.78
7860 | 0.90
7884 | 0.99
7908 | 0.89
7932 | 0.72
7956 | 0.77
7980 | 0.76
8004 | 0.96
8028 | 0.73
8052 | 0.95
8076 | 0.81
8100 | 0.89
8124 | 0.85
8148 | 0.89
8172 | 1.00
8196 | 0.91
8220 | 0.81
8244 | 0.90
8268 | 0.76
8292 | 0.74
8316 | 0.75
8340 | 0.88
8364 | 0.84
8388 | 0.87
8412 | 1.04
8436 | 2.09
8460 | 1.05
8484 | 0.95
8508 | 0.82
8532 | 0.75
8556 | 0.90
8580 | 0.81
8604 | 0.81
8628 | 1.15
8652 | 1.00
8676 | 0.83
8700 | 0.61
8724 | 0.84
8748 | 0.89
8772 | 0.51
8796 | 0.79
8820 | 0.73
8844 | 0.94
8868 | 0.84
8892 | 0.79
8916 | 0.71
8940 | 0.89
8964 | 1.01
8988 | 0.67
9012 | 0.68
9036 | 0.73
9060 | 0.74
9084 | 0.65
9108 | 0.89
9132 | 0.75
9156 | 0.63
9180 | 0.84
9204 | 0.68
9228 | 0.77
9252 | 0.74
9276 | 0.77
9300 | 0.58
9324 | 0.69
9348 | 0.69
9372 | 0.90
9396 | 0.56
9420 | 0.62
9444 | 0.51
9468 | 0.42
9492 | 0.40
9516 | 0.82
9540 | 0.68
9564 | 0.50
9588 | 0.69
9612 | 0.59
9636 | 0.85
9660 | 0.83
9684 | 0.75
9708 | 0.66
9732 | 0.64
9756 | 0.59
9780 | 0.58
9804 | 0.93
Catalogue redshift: 0.285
